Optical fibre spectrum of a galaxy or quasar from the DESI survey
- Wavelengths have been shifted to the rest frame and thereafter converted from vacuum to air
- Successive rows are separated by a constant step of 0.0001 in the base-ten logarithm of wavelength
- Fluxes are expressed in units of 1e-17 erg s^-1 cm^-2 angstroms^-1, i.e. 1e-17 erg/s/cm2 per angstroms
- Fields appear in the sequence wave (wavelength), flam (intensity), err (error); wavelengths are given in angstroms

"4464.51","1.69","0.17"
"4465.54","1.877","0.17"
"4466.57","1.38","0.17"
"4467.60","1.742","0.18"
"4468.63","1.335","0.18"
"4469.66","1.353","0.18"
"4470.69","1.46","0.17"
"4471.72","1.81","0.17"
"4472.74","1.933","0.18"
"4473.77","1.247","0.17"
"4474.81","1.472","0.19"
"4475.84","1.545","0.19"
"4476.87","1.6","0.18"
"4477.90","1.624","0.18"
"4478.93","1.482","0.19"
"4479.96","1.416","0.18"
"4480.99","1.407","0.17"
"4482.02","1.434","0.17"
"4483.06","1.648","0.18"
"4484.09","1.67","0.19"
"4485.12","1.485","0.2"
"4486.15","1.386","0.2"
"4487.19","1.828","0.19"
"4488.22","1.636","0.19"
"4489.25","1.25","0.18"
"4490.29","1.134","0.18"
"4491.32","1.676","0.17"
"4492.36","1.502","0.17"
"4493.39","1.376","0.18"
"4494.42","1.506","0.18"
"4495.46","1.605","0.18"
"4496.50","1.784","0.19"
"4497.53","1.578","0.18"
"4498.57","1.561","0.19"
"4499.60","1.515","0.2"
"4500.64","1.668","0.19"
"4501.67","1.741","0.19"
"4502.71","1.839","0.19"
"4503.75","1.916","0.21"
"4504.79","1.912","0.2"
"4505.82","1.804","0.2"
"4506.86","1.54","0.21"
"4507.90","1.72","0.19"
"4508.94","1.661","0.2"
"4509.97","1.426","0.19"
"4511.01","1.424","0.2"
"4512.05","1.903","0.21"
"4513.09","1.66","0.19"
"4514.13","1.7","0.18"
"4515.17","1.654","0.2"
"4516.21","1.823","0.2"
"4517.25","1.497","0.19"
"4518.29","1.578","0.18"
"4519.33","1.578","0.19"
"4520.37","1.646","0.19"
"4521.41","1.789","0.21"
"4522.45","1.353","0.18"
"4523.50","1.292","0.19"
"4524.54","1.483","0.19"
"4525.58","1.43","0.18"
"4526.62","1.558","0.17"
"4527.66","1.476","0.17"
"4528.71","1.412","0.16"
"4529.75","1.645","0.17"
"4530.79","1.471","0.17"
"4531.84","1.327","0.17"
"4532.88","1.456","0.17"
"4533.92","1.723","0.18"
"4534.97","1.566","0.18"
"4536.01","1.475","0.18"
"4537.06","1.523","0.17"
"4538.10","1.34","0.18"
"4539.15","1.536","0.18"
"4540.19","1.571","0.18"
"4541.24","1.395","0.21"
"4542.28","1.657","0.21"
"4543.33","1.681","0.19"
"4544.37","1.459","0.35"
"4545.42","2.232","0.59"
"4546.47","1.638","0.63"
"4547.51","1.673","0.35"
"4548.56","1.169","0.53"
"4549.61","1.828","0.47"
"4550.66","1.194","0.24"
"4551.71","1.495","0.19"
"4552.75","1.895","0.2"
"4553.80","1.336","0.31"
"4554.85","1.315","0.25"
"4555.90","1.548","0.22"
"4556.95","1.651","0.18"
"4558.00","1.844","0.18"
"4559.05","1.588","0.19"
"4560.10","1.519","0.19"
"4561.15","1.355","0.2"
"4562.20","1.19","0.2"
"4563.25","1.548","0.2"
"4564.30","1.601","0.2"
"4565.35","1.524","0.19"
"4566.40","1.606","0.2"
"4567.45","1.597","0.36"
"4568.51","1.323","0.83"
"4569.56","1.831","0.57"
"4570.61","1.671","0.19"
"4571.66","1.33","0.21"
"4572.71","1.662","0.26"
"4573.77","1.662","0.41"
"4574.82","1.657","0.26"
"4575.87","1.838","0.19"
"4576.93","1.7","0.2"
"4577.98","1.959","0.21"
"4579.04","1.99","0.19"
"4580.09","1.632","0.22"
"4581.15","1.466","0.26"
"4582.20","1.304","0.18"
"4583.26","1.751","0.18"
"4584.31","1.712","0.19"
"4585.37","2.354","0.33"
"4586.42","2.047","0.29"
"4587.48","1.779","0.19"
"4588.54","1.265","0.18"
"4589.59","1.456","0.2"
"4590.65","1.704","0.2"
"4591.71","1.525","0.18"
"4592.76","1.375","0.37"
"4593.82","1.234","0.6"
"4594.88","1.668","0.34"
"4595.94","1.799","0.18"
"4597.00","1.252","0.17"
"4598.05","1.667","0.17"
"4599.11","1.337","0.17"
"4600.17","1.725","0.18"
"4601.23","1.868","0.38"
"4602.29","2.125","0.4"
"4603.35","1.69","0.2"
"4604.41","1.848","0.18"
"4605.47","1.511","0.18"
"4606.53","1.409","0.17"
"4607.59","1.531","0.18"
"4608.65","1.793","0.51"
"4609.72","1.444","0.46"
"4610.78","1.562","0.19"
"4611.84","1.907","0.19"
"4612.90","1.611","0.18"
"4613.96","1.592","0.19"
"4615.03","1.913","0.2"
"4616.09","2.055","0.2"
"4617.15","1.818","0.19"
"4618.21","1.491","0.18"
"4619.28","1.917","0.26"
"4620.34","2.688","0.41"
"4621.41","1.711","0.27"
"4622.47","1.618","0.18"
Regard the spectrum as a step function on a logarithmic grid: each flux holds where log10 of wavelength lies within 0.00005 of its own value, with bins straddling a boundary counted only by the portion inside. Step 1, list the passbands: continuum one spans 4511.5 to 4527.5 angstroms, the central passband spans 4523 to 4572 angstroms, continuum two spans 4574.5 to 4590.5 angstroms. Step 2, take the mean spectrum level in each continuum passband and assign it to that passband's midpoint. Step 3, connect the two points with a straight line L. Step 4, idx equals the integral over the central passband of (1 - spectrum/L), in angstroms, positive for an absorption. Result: 3.6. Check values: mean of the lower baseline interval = 1.59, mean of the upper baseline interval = 1.73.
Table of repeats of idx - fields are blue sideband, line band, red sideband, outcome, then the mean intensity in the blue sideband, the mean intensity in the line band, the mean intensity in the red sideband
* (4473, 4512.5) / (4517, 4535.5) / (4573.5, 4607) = 1.1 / 1.58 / 1.52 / 1.67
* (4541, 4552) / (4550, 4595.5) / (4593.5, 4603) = 0.5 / 1.59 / 1.6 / 1.64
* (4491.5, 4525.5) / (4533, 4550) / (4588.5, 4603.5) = 0.2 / 1.62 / 1.59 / 1.59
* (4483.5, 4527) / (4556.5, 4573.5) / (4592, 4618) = 0.8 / 1.6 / 1.55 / 1.65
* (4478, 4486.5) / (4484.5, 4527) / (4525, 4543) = -2.6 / 1.5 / 1.6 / 1.51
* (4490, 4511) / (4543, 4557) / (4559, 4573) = -0.3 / 1.62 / 1.58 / 1.52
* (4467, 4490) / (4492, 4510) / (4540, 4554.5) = -1.2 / 1.53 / 1.66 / 1.58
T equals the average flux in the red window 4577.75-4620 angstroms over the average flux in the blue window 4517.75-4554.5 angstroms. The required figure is 1.09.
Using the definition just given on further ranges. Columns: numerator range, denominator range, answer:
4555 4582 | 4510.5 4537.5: 1.03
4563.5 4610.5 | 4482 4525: 1.02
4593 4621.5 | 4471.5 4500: 1.11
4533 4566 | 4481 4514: 0.97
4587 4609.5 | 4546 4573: 1.04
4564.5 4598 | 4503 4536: 1.03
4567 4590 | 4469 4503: 1.09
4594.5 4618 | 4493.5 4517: 1.01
